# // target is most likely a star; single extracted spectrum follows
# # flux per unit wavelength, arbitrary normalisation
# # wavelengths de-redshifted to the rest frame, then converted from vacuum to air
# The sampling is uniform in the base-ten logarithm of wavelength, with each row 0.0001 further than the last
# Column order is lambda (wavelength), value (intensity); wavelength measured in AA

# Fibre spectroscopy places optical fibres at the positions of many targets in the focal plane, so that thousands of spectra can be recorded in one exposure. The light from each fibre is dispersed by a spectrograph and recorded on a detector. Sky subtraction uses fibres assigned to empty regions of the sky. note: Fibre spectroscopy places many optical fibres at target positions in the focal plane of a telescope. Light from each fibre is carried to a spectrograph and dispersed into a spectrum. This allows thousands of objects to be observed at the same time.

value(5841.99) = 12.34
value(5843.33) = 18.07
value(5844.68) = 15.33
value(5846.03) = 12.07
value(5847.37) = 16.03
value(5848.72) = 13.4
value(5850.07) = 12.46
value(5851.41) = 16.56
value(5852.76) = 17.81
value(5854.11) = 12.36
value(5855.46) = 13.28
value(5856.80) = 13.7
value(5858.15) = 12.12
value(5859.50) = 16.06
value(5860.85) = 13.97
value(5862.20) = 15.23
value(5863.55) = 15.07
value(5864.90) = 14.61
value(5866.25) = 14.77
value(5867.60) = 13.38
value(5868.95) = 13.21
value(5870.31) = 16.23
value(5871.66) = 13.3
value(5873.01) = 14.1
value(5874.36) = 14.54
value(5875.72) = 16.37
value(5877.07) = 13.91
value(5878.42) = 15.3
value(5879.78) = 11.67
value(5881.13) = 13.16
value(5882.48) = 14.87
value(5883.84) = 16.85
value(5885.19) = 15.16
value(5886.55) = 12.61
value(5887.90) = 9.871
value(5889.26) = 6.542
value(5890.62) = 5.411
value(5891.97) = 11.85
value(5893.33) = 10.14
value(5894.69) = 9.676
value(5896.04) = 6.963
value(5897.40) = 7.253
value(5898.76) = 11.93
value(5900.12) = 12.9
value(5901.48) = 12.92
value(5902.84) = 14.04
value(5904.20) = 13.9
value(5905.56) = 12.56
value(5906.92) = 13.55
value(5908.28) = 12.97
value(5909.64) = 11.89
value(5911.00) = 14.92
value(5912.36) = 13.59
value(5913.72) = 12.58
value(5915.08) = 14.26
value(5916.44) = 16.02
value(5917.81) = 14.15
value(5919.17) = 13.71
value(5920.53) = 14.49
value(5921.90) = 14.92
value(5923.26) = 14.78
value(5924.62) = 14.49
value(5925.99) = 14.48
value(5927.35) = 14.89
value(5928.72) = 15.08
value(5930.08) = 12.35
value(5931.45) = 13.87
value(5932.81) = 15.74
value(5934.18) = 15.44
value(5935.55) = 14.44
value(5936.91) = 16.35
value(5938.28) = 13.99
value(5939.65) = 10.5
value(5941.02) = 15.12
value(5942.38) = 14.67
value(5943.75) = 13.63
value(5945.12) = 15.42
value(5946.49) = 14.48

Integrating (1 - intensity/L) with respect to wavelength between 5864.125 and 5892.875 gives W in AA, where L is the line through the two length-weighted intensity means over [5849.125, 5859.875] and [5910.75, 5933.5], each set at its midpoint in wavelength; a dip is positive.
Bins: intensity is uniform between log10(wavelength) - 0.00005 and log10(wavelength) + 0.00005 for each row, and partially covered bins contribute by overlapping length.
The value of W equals 2.2 AA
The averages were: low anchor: 14.2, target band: 13.2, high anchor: 14.4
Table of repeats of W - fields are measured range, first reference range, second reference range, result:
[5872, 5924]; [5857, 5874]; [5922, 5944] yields 5.6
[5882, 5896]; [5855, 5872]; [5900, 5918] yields 2.9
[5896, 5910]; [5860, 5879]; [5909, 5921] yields 2.0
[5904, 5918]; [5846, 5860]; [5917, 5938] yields 0.8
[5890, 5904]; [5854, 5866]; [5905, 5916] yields 3.2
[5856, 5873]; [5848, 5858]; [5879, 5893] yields -1.3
